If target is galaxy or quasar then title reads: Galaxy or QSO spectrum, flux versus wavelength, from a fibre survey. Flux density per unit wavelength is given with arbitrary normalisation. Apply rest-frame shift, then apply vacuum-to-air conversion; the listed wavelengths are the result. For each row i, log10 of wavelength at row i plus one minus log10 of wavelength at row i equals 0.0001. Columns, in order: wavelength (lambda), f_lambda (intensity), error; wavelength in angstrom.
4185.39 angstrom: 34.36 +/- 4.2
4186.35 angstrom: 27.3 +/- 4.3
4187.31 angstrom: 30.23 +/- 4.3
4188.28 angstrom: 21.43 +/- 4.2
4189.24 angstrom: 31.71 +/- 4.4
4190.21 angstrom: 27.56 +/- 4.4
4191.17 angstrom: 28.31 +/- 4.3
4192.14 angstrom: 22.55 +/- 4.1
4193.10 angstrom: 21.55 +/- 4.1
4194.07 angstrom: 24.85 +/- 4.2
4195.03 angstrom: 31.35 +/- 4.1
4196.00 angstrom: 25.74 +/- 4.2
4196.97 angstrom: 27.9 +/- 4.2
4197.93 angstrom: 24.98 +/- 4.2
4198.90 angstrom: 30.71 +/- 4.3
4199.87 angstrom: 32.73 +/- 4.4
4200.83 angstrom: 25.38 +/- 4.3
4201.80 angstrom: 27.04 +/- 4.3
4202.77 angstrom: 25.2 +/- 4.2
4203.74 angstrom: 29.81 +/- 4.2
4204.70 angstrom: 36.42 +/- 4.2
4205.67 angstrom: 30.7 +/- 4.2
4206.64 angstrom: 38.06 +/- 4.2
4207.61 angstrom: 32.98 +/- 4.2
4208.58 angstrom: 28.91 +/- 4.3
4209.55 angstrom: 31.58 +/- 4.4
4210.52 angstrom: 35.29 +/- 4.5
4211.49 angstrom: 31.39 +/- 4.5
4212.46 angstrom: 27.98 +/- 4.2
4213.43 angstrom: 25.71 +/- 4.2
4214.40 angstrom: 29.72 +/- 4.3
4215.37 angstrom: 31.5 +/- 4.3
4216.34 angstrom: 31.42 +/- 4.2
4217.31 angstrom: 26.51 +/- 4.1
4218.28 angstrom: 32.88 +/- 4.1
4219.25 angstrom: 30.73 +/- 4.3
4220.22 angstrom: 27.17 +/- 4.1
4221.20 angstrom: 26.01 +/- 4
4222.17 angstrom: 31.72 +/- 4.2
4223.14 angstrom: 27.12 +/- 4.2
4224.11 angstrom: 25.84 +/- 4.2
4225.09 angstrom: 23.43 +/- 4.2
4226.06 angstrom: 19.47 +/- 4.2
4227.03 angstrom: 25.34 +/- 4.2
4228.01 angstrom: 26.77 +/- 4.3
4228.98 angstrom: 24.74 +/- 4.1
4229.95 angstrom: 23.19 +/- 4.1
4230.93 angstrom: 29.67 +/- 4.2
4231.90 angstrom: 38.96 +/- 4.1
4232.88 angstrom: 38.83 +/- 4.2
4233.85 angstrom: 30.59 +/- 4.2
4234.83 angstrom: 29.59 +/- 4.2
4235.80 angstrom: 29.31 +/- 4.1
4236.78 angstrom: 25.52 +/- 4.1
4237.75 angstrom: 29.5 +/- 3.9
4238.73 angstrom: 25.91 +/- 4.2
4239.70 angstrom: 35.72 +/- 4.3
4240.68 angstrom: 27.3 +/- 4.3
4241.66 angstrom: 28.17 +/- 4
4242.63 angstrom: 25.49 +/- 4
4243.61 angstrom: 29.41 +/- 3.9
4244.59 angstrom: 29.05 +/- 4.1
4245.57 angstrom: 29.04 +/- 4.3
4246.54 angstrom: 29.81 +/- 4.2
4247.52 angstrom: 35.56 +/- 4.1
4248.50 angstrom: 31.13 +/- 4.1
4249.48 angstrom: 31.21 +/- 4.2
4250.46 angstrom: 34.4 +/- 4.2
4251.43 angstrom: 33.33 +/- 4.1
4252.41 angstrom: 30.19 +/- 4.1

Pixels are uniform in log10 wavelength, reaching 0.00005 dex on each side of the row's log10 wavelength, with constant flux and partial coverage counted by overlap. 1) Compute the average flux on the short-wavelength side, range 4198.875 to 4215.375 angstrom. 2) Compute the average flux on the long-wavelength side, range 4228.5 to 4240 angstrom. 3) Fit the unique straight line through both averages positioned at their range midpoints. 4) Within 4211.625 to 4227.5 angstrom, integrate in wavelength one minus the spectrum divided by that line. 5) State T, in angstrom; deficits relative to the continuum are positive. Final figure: 1.4 angstrom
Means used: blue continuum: 30.6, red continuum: 30.1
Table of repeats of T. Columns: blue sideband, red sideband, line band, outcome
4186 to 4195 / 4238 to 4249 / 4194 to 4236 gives -2.0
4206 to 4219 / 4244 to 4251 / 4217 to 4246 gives 2.6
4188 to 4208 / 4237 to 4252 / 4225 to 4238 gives 0.6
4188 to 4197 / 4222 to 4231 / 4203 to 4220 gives -3.5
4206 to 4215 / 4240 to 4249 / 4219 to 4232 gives 1.6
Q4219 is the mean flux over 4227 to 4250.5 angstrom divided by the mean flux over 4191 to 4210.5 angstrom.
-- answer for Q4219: 1.0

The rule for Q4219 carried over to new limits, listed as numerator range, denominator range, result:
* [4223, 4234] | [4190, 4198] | 1.06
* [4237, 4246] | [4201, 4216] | 0.94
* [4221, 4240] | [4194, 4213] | 0.94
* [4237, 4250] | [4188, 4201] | 1.10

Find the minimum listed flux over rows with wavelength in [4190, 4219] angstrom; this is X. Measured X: 21.55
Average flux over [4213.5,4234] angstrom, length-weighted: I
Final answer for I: 28.6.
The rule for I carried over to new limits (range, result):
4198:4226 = 29.5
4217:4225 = 28.3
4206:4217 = 31.2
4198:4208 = 30.6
